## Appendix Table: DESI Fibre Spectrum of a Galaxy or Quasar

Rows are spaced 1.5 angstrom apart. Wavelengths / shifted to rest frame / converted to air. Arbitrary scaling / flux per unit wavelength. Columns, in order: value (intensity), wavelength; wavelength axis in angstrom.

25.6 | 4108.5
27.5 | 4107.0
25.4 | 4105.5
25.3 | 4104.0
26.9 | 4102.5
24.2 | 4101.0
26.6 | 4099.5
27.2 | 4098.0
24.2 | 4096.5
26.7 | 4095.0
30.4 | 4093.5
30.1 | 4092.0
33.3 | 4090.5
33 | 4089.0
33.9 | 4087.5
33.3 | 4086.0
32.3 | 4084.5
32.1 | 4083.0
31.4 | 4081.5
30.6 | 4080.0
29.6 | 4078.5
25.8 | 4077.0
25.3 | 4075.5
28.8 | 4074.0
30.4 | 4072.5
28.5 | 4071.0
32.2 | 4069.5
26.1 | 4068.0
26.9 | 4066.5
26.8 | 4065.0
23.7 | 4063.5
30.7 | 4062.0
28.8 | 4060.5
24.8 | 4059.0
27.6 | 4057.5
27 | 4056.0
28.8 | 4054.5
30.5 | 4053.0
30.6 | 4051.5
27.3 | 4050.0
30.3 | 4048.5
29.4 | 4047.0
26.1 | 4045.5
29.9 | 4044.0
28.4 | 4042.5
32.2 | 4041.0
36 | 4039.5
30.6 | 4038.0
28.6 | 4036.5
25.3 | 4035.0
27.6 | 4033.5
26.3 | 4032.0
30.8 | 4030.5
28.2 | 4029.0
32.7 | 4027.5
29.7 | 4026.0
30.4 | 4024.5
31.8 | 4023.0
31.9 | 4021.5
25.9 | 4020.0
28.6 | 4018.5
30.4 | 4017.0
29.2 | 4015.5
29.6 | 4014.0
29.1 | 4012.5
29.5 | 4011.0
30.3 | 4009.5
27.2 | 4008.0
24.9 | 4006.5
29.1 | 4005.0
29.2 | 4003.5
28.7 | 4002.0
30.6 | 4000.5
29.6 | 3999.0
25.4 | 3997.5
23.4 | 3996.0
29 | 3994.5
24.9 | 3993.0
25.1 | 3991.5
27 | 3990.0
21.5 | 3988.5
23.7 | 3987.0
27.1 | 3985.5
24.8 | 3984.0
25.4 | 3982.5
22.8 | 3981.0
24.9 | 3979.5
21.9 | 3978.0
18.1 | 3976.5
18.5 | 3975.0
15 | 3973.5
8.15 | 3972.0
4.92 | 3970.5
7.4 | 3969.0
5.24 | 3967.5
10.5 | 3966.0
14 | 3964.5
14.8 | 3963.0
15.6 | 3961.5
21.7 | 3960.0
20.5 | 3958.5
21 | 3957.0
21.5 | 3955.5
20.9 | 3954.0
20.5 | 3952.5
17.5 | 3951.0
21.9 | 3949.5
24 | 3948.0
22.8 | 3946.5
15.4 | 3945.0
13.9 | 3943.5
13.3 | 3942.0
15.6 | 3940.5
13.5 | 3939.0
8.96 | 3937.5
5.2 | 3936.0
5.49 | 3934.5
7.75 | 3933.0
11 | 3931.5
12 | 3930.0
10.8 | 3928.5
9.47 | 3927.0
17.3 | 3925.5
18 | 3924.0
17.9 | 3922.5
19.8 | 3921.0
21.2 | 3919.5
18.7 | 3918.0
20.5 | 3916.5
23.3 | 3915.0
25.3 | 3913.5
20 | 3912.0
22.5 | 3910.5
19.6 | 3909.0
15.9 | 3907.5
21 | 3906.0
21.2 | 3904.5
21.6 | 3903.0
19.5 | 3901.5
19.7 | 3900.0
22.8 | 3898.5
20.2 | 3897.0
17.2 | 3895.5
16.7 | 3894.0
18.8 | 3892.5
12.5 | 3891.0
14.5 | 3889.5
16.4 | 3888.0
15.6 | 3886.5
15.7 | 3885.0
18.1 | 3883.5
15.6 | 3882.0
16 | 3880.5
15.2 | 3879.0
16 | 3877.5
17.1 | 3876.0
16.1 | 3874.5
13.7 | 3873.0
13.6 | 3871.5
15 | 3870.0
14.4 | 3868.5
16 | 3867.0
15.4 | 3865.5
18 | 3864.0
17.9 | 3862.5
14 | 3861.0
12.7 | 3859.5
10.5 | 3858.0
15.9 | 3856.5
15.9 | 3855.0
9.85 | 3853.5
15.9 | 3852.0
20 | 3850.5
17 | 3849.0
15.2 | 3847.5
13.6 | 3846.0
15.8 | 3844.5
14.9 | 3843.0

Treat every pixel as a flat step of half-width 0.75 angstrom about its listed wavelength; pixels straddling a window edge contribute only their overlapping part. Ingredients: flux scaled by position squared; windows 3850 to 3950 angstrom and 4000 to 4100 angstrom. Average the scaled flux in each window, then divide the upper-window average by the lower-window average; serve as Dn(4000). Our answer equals 1.92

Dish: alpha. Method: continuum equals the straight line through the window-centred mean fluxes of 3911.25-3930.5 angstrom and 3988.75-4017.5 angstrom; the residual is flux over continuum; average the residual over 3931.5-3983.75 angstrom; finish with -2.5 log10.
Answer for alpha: 0.38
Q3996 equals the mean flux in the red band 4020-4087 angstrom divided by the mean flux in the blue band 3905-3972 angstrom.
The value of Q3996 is 1.8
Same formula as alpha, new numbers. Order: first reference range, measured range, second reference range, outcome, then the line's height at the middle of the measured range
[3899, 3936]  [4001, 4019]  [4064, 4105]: -0.21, 23.7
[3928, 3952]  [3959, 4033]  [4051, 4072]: -0.16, 20.4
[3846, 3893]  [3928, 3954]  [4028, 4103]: 0.39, 20.3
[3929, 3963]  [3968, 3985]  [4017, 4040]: 0.22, 20.9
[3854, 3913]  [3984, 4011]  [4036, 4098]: -0.09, 24.6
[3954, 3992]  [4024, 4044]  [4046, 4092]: -0.17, 25.4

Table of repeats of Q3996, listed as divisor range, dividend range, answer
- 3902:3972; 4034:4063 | 1.79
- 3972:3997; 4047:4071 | 1.23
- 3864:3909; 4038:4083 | 1.70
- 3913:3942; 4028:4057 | 1.98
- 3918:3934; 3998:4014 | 1.98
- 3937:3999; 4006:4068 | 1.52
